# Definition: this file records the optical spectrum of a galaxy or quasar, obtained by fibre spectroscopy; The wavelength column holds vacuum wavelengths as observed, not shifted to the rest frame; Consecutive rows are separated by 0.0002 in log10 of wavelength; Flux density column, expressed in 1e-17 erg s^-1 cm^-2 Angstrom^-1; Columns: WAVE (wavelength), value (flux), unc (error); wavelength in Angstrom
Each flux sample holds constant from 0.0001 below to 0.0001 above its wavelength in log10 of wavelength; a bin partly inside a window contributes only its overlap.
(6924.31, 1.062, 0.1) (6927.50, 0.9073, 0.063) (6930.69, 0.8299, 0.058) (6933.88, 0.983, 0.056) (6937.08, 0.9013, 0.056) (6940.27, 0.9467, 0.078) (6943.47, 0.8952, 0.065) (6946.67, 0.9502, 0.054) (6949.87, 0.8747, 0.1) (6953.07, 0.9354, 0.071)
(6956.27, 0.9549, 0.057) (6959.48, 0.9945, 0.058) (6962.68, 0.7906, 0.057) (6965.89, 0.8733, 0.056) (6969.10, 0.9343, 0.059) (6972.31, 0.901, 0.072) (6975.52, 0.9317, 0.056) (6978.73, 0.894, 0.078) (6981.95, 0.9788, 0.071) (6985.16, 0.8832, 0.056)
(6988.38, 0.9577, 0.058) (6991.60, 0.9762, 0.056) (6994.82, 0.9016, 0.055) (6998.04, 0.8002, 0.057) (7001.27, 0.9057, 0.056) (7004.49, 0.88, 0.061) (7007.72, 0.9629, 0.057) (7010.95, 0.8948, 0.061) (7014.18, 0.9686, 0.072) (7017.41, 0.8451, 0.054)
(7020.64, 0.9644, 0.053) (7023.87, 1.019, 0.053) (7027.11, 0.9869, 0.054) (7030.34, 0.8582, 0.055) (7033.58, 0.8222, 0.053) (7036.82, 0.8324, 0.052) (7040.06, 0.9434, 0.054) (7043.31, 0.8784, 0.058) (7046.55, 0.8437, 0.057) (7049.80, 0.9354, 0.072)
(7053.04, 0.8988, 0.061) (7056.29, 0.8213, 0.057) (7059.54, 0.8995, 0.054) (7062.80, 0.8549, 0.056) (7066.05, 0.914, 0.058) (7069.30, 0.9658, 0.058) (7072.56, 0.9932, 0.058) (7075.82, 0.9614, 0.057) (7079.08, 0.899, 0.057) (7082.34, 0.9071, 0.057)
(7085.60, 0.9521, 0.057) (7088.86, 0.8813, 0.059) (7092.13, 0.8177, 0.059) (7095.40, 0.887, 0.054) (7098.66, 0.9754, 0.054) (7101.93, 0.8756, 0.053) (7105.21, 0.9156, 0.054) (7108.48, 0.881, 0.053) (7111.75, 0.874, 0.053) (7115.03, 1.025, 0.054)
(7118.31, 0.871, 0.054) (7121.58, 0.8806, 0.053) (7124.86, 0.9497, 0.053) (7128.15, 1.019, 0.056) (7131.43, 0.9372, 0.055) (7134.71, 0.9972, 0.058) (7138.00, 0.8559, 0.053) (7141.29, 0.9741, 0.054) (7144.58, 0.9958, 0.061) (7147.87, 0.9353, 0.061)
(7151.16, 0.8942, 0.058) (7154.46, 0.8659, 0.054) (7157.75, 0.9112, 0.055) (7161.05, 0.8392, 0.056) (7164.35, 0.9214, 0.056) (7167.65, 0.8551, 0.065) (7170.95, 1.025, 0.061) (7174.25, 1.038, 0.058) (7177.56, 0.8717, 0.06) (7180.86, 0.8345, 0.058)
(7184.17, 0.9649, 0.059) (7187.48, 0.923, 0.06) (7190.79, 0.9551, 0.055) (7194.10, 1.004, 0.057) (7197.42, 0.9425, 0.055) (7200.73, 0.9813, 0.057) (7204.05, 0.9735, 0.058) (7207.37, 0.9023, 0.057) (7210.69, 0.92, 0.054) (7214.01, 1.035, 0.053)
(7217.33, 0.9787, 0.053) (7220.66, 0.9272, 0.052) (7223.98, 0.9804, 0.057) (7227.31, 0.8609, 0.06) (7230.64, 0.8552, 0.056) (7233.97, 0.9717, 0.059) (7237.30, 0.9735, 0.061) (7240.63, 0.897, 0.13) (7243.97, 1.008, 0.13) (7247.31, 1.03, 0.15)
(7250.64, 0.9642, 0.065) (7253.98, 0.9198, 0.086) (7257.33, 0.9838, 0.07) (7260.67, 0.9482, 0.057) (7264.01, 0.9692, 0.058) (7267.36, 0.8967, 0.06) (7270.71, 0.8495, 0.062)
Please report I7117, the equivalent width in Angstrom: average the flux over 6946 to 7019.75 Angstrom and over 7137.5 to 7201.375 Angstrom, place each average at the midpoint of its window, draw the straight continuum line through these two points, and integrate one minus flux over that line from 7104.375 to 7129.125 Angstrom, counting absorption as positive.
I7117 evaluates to 0.0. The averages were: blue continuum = 0.913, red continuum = 0.93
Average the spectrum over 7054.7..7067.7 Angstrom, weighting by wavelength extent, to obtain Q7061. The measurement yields 0.873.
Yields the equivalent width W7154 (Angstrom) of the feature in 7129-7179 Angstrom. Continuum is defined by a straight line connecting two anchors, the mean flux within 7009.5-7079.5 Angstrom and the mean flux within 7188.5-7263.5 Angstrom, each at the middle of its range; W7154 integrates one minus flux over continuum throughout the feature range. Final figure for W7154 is 0.4 Angstrom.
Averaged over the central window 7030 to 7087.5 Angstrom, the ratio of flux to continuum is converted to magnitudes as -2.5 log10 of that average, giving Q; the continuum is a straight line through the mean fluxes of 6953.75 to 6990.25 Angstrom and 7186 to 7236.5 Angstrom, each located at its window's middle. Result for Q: 0.03 mag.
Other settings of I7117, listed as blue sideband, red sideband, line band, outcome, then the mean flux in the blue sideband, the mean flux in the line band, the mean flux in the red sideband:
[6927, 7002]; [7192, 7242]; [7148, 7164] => 0.9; 0.913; 0.887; 0.947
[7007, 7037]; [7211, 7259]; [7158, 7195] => 0.7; 0.918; 0.928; 0.955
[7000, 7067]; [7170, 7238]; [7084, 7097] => 0.5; 0.901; 0.884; 0.947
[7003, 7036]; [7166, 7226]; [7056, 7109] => 1.2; 0.918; 0.909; 0.95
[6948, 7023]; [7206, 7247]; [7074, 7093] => 0.4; 0.914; 0.907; 0.946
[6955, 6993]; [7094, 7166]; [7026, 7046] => 0.9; 0.922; 0.882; 0.922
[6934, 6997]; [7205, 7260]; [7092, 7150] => 0.6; 0.92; 0.929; 0.951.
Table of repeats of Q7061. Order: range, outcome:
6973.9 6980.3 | 0.914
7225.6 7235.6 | 0.896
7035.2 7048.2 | 0.874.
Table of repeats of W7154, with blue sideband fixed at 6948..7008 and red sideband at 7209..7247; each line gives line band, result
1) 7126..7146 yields -0.6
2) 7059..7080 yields -0.1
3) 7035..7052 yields 0.6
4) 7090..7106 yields 0.6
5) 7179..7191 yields 0.4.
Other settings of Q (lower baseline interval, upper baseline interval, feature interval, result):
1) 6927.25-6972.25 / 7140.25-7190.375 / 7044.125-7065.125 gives 0.05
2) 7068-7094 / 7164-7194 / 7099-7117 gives 0.01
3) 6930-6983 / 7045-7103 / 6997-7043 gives 0.00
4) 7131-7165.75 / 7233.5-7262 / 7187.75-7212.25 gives -0.01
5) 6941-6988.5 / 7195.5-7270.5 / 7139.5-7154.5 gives 0.00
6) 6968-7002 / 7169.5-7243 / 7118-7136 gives -0.01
